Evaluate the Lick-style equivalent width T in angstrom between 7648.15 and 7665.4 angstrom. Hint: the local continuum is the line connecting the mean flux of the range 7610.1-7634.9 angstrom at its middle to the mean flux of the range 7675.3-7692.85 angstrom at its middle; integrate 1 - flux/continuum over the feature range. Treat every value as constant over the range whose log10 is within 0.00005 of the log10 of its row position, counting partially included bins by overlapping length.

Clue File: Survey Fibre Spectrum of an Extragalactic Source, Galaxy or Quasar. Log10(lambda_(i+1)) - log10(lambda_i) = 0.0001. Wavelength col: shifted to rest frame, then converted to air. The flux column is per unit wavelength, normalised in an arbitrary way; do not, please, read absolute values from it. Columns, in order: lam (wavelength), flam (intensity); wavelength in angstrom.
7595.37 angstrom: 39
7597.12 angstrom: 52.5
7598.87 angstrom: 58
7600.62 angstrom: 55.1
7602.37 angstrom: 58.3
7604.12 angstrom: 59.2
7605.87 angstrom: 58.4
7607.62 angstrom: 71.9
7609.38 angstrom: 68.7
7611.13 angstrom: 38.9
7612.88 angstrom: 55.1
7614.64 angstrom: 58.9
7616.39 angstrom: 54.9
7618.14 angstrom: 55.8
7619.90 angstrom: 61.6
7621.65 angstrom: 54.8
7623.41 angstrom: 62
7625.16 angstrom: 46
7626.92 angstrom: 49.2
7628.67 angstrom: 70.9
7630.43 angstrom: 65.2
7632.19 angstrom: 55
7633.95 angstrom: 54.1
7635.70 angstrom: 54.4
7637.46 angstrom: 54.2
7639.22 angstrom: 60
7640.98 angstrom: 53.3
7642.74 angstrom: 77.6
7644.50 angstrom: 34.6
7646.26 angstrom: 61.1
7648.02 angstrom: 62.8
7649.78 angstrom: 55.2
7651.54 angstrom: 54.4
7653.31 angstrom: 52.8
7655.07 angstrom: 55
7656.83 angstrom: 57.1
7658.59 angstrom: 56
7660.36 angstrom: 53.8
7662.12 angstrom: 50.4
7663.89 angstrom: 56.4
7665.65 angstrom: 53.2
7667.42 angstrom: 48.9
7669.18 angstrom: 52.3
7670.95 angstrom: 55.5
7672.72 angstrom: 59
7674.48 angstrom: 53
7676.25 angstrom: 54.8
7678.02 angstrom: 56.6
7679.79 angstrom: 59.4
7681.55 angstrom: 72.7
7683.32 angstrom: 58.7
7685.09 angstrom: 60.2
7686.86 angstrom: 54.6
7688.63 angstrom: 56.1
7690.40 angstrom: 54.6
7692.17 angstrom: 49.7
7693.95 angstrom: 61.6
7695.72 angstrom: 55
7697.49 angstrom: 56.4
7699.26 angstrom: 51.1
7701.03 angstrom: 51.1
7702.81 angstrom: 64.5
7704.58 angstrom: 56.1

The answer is 0.64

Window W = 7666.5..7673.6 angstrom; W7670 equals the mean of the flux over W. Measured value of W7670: 53.9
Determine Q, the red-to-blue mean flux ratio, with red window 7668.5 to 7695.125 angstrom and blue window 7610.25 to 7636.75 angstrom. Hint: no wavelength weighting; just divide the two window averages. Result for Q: 1.0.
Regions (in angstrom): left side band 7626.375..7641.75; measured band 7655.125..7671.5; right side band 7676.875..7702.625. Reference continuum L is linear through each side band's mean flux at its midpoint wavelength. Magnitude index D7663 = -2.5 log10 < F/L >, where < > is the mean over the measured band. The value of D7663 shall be 0.070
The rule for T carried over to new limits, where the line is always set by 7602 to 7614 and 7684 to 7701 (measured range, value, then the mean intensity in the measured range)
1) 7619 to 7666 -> 0.7 angstrom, 56.4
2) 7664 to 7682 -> 0.0 angstrom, 56.2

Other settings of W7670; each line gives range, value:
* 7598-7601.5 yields 56.6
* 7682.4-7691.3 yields 56.9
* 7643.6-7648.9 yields 52.9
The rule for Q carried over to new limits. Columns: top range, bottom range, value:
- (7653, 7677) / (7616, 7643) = 0.94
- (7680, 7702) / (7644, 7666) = 1.05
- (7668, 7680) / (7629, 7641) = 0.96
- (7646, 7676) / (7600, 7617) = 0.95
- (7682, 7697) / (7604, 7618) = 0.98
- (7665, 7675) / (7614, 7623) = 0.94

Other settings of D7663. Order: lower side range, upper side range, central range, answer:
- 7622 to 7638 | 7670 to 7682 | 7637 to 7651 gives 0.00 mag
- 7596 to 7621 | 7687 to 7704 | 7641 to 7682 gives 0.01 mag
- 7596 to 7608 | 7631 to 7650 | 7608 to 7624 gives 0.01 mag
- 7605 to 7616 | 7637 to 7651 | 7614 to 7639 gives 0.02 mag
